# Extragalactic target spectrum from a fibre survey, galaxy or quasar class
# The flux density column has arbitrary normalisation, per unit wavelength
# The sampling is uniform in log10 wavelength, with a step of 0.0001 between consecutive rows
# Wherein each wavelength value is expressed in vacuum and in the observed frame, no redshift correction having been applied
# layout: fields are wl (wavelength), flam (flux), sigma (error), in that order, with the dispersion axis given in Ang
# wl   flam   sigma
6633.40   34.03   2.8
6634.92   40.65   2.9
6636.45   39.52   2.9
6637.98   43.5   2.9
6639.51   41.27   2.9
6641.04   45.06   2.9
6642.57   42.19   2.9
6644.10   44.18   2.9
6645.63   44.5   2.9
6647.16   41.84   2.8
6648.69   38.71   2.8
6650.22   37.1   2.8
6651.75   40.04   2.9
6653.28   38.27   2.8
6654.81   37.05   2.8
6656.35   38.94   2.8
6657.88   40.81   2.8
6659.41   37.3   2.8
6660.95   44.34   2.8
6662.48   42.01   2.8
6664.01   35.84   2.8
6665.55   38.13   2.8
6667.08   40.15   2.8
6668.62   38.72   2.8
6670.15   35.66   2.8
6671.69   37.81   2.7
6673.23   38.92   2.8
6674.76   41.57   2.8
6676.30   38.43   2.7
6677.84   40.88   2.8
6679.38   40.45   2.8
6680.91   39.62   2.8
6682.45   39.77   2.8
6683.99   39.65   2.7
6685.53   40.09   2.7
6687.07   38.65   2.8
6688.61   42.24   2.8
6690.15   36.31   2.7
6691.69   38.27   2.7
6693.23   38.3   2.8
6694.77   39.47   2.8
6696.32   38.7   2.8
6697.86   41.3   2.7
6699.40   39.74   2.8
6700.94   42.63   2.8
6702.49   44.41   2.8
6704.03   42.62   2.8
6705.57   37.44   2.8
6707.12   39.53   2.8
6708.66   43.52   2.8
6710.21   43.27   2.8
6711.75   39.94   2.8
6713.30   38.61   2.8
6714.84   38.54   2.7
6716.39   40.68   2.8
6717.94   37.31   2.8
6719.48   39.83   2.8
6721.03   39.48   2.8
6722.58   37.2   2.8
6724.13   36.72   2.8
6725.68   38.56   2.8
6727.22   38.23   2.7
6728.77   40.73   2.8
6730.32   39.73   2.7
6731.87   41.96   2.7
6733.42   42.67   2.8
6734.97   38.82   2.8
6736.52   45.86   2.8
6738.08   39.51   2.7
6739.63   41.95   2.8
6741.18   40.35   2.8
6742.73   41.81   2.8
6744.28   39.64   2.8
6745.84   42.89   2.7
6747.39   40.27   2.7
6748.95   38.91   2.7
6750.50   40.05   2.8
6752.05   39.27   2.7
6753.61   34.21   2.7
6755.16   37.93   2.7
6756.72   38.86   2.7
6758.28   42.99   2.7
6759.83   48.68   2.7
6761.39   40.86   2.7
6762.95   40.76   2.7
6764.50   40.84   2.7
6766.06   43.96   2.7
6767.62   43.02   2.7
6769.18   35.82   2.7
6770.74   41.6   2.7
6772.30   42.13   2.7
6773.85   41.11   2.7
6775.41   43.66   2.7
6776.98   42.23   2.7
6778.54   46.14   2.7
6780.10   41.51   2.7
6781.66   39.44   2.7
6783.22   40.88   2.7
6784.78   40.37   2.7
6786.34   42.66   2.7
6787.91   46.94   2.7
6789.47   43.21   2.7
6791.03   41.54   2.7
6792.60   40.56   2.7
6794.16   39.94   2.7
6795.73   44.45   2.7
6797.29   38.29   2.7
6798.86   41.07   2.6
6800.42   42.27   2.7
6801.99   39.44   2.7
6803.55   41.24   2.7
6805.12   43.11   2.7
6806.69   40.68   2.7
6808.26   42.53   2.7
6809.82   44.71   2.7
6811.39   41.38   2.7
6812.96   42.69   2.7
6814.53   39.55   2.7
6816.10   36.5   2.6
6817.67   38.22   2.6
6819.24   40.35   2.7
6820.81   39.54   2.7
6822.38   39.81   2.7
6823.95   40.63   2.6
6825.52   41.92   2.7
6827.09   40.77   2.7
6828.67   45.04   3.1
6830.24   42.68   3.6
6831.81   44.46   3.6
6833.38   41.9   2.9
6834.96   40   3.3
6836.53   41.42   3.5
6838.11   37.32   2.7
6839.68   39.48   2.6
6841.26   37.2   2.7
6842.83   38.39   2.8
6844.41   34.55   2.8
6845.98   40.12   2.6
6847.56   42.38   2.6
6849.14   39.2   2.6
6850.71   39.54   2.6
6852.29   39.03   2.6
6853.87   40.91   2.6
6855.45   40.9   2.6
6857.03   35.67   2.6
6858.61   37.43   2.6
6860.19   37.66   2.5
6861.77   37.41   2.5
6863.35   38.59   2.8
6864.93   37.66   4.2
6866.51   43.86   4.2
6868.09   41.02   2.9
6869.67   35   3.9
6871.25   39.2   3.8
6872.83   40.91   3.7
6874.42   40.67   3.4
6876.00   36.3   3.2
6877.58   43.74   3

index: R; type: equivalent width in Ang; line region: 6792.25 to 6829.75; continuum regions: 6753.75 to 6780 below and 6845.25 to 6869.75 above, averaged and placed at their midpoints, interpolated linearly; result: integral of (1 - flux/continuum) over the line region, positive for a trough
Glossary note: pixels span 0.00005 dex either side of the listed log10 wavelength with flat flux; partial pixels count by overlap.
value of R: -0.5 Ang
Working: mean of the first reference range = 41.7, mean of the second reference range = 39.3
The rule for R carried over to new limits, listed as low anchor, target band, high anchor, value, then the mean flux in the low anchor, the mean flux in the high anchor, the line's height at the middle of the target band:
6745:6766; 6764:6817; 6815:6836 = -1.1 Ang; 40.6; 40.9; 40.8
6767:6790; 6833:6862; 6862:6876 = 0.7 Ang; 42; 39.4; 40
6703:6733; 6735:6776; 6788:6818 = -0.5 Ang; 39.8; 41.3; 40.4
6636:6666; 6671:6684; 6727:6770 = 0.3 Ang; 40.6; 40.8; 40.6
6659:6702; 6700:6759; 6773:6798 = 0.8 Ang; 39.5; 42.1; 40.7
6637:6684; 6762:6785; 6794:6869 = -0.8 Ang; 40.1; 40.3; 40.2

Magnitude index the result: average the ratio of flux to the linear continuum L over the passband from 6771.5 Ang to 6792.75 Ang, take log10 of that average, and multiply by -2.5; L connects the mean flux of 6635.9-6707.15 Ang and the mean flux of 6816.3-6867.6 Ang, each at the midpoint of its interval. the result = -0.07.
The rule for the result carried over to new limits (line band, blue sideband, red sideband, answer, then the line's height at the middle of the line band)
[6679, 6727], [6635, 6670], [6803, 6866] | 0.014 mag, 40.3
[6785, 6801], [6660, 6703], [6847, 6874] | -0.071 mag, 39.4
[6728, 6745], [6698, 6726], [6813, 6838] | -0.026 mag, 40.2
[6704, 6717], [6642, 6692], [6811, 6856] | -0.015 mag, 39.8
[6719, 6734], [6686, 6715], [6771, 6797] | 0.037 mag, 40.8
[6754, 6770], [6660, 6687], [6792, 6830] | -0.018 mag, 40.5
